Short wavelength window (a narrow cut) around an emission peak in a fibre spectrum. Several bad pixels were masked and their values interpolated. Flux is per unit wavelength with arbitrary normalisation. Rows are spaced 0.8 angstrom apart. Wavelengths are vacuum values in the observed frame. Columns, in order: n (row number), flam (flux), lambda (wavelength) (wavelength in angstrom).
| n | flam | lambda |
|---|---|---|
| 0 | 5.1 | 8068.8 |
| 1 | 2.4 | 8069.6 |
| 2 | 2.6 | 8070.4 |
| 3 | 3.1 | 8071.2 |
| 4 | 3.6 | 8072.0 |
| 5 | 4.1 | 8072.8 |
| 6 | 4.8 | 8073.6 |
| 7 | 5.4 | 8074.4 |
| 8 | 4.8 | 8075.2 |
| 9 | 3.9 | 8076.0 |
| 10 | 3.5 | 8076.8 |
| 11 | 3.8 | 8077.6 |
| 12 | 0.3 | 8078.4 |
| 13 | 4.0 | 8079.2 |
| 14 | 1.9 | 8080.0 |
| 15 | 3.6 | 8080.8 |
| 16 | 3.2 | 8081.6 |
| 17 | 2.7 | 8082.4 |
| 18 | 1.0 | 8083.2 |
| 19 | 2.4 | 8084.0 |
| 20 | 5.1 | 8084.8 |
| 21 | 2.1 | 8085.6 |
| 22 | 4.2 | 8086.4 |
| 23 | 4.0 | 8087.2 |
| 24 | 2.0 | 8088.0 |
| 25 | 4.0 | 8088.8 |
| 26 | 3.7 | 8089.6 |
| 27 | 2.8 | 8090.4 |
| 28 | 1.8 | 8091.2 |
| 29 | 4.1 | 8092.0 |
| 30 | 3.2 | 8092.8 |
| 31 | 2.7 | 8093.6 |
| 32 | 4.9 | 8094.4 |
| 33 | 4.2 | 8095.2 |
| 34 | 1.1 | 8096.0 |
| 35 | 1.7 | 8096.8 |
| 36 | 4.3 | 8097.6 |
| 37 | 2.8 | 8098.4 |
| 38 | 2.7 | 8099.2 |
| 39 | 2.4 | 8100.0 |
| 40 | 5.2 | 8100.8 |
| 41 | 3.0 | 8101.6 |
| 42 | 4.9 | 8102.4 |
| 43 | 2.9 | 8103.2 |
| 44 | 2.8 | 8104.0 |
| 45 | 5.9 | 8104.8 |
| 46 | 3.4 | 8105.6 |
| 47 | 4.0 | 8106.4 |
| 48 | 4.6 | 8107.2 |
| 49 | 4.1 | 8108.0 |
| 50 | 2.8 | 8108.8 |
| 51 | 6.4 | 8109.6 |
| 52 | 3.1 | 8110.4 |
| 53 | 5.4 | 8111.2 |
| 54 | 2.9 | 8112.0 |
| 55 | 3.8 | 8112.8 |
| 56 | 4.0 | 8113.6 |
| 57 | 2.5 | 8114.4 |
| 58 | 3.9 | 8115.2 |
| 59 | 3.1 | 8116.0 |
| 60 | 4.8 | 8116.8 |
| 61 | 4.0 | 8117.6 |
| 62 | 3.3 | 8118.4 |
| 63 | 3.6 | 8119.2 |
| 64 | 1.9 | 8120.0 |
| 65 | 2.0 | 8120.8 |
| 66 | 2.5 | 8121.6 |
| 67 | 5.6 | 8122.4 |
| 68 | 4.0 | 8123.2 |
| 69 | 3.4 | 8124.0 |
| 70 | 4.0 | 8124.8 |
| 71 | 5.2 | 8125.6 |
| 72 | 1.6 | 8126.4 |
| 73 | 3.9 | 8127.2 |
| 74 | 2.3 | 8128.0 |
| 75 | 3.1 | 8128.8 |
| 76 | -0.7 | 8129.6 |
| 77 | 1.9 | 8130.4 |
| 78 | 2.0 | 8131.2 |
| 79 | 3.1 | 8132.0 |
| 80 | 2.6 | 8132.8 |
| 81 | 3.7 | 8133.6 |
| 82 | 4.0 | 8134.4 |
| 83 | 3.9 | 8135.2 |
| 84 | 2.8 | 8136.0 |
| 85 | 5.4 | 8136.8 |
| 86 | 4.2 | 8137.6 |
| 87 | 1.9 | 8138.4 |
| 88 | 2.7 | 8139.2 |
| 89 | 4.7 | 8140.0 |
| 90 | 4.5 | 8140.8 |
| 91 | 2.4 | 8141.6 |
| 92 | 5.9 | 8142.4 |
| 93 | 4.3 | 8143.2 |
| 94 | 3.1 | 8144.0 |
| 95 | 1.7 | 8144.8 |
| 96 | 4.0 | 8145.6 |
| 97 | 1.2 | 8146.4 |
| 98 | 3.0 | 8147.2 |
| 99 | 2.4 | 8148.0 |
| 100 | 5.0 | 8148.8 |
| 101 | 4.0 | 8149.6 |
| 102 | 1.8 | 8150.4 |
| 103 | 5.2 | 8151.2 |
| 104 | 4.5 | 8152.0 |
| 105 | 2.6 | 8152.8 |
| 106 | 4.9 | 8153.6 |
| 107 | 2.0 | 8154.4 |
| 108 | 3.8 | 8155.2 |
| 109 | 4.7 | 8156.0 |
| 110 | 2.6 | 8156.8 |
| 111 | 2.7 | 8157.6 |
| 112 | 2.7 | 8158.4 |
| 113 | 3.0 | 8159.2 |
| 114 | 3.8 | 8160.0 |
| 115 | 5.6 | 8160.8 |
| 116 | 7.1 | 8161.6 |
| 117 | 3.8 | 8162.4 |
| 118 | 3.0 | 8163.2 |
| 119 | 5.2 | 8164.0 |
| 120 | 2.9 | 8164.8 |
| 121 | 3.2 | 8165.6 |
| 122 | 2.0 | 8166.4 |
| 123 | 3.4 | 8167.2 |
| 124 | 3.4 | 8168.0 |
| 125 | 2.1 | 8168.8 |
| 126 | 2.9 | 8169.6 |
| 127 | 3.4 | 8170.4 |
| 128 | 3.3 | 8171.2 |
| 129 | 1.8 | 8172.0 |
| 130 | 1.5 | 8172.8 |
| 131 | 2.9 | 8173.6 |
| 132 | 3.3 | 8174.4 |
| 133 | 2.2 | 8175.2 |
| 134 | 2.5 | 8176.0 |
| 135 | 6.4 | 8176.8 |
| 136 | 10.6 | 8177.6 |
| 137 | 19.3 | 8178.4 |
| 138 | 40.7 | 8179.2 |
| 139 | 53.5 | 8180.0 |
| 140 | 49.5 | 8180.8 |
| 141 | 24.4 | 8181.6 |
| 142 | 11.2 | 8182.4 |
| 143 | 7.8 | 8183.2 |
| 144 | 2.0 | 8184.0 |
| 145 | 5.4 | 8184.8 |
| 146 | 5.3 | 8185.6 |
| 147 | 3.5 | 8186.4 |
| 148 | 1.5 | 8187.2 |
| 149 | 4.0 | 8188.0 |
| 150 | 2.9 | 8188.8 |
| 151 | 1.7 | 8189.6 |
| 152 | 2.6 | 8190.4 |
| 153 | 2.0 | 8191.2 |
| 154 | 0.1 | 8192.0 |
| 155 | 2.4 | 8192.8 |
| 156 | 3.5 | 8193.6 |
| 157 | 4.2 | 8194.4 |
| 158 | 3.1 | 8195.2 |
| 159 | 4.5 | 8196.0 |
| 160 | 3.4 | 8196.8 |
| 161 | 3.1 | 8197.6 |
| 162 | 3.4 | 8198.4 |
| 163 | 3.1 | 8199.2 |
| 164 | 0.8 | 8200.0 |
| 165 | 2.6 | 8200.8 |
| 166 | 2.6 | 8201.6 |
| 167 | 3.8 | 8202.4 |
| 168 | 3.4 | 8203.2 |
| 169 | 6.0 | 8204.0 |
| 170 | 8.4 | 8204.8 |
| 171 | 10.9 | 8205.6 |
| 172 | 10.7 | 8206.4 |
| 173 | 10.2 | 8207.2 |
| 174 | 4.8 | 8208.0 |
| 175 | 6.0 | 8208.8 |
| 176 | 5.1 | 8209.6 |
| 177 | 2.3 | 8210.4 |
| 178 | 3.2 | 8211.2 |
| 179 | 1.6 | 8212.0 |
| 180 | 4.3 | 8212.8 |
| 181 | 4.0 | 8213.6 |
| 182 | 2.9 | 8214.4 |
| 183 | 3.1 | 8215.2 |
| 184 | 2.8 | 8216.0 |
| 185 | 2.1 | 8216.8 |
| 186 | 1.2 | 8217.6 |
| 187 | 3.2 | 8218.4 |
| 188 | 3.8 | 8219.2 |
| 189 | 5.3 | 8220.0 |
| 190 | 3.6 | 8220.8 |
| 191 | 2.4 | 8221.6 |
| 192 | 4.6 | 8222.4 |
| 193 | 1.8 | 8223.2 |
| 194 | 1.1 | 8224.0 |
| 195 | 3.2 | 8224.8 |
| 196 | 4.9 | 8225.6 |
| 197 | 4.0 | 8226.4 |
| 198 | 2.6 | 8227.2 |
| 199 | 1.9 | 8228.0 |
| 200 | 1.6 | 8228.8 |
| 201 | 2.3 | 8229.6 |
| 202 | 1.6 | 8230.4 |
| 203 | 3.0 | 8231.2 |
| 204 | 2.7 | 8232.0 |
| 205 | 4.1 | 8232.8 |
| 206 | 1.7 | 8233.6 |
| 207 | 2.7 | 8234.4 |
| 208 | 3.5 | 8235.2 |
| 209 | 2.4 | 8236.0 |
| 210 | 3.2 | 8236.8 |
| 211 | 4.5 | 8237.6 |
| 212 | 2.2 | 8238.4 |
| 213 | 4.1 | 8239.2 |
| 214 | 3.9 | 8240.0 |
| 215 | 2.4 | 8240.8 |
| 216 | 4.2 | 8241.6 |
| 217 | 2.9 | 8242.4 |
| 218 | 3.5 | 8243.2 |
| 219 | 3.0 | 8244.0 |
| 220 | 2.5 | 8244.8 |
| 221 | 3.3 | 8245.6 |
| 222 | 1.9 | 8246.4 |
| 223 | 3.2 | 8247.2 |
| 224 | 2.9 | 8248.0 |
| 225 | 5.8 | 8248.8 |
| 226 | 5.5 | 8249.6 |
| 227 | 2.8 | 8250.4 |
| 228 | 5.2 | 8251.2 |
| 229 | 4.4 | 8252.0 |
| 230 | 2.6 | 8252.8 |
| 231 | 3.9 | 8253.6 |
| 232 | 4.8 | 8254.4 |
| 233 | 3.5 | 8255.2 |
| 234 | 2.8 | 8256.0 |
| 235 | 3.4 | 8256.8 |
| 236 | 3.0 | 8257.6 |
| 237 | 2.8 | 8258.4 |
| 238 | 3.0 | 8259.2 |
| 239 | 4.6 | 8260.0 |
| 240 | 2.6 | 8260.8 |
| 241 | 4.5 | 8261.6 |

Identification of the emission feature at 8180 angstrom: Halpha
